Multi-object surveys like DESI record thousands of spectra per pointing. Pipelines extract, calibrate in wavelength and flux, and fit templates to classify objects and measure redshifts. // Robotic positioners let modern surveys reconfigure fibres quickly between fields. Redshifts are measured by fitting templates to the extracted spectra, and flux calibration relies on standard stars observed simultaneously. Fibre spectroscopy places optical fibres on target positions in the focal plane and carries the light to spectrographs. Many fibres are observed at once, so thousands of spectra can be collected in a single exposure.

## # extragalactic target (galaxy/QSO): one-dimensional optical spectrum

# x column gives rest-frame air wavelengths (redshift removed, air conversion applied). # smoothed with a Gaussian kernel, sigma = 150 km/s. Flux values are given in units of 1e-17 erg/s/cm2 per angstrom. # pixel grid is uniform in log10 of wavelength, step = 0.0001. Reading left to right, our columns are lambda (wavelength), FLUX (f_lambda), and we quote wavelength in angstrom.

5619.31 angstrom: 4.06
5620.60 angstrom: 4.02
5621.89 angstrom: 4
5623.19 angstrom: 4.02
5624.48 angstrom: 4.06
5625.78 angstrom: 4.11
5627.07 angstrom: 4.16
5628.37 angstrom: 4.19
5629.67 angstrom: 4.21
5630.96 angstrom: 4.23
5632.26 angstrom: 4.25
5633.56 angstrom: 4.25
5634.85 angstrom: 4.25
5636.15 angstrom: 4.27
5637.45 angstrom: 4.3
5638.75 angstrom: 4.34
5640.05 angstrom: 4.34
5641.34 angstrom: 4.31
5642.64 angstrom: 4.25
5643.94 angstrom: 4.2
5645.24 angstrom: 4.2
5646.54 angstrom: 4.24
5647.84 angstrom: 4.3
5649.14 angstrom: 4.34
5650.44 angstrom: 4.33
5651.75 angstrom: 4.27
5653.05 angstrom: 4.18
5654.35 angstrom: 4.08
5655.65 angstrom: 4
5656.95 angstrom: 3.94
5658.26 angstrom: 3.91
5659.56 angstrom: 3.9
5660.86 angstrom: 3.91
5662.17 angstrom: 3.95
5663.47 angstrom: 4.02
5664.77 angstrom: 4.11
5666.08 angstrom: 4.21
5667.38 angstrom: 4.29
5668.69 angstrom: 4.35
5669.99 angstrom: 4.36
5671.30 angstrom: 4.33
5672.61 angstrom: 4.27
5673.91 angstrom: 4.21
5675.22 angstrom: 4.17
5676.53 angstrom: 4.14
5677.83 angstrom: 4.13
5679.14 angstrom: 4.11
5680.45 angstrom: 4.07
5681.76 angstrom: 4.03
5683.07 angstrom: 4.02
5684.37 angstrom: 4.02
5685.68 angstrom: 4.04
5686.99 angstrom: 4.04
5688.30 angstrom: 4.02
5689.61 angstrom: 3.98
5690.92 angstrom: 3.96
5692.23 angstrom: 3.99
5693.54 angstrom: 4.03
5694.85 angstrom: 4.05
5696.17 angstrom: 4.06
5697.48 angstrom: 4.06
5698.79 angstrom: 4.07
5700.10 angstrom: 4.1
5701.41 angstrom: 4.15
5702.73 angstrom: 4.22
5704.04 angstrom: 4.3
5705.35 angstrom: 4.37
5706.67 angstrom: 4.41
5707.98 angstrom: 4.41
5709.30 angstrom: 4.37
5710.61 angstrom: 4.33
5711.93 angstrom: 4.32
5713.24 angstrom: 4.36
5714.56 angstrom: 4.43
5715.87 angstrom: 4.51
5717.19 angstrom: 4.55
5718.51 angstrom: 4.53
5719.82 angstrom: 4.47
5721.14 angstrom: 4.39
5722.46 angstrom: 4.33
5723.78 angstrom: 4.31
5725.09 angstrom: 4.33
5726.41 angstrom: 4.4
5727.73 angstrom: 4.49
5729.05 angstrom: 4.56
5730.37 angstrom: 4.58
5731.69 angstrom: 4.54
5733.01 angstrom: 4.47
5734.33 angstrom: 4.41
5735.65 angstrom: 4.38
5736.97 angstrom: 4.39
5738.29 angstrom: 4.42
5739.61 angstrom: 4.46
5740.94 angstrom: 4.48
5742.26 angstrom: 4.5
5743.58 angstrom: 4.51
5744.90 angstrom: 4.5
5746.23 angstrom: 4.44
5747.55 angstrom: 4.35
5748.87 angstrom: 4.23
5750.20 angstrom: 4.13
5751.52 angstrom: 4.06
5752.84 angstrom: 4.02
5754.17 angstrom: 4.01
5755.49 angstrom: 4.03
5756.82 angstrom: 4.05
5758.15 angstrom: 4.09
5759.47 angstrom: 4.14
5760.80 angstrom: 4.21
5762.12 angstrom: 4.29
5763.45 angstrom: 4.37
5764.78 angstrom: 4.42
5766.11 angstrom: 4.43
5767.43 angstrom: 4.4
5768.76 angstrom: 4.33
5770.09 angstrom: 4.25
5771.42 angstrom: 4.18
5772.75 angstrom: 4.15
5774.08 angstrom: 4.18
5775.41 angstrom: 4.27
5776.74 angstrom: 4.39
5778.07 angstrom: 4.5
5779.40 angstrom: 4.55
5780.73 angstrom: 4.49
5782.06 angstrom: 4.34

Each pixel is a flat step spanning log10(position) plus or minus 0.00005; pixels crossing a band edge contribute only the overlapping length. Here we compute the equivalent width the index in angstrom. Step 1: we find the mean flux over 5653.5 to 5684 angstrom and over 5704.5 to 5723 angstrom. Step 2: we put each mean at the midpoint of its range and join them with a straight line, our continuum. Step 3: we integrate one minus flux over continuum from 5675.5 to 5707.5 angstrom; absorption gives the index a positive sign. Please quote 1.2 angstrom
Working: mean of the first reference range 4.11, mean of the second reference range 4.41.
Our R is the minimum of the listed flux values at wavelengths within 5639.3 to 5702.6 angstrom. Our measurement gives 3.9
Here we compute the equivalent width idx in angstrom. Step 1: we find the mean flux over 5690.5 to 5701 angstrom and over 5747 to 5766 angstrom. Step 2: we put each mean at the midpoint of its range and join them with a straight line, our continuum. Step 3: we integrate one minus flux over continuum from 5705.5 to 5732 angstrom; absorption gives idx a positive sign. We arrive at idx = -2.15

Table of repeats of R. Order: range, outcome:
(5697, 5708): 4.06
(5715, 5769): 4.01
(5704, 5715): 4.3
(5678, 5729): 3.96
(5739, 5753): 4.02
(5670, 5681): 4.07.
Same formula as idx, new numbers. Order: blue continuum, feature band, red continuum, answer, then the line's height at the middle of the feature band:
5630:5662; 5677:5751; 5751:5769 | -1.60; 4.2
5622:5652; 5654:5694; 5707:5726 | 2.11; 4.31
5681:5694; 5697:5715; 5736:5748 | -0.50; 4.16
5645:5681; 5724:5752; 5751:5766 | -1.68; 4.16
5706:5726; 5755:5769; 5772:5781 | 0.37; 4.37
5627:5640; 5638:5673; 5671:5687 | 0.05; 4.19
